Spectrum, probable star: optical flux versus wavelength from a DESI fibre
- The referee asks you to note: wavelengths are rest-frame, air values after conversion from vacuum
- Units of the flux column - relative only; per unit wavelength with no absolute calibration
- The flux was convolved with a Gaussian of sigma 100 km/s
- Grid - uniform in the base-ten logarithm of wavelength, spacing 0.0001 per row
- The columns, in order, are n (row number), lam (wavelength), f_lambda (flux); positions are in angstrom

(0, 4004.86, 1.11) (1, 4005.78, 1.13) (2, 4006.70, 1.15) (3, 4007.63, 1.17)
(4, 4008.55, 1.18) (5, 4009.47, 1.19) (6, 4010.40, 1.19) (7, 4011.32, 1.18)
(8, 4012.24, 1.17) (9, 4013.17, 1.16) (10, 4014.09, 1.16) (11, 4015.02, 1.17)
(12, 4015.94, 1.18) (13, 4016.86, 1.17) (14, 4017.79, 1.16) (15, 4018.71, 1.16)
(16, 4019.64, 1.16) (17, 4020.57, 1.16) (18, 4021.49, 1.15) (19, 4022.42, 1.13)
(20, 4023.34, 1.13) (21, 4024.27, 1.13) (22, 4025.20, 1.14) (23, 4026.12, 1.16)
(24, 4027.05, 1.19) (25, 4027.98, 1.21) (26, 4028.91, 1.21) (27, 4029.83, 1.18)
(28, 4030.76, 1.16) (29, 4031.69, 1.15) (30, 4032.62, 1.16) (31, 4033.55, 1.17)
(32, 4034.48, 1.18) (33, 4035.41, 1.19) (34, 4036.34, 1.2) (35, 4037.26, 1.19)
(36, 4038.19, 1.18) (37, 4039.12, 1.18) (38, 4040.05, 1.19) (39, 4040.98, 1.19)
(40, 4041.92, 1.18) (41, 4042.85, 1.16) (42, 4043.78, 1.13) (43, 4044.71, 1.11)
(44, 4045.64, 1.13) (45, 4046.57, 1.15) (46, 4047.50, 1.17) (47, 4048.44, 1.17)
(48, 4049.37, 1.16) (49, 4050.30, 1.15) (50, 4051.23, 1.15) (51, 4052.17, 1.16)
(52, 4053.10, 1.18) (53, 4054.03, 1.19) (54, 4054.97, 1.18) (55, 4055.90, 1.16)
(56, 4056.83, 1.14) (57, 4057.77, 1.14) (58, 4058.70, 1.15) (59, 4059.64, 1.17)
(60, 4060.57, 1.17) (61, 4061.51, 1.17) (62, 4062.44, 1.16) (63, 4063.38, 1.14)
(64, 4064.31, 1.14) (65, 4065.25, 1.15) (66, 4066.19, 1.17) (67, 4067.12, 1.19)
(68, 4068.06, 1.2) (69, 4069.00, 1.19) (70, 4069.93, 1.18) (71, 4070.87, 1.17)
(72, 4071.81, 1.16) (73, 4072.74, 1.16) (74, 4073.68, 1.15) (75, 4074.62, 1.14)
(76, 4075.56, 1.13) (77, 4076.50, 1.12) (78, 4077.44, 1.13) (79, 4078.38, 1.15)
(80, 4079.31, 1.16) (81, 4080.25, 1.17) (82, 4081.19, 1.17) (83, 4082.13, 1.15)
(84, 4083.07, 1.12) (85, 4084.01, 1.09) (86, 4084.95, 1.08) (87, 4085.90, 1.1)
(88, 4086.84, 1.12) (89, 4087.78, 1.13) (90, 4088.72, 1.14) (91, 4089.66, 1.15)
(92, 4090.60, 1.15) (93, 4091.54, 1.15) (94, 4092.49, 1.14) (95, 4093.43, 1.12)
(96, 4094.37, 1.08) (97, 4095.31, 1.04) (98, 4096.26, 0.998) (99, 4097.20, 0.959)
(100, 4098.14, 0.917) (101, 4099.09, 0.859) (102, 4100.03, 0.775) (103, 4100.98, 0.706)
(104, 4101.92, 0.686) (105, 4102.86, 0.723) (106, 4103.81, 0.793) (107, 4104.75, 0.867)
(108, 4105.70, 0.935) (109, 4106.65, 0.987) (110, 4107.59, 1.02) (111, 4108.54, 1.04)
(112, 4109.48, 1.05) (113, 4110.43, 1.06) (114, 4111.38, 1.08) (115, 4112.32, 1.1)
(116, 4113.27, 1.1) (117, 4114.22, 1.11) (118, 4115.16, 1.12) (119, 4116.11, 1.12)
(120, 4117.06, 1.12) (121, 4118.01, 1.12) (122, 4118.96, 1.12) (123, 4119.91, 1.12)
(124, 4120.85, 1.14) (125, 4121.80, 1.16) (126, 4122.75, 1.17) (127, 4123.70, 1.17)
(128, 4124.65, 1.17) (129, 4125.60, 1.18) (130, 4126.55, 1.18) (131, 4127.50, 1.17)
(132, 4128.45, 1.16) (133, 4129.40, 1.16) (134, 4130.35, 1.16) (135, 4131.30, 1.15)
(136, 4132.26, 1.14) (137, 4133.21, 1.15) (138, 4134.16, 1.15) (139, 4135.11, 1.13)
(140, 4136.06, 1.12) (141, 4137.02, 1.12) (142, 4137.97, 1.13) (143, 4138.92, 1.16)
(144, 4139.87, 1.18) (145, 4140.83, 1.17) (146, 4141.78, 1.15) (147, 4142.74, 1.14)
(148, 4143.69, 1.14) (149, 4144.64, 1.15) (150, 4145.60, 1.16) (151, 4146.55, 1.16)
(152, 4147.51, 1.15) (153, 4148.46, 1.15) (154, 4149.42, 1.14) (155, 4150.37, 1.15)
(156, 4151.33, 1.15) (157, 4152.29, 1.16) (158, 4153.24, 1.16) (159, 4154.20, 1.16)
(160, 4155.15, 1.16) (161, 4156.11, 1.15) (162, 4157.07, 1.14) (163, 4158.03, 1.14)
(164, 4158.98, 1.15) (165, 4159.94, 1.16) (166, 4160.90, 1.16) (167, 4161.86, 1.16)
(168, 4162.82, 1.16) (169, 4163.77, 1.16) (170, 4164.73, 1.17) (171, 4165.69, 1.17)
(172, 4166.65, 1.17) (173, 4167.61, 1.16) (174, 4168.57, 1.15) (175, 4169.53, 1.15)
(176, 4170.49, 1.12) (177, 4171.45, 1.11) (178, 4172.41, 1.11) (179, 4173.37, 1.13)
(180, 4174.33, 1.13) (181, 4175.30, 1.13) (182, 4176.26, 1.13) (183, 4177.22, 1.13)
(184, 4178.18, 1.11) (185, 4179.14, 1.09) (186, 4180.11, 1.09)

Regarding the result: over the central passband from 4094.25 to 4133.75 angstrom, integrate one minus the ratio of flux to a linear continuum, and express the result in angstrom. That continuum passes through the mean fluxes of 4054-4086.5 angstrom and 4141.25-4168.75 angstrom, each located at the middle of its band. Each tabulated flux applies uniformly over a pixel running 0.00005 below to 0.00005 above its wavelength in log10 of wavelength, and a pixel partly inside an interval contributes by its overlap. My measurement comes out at 3.7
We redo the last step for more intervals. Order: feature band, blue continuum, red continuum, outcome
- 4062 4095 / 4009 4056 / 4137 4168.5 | 0.5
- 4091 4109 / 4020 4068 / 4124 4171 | 3.4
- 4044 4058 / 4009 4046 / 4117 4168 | 0.1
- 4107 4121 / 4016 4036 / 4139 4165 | 0.8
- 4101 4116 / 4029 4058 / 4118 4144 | 2.4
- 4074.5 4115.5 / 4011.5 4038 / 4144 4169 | 4.3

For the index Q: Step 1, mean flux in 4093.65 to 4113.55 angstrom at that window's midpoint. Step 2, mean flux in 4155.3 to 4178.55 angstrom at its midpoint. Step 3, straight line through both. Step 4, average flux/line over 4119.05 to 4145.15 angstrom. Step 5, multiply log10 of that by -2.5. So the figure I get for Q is -0.119 mag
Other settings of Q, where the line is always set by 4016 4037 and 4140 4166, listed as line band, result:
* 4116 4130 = 0.01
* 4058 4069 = 0.00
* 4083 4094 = 0.04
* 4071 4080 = 0.01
